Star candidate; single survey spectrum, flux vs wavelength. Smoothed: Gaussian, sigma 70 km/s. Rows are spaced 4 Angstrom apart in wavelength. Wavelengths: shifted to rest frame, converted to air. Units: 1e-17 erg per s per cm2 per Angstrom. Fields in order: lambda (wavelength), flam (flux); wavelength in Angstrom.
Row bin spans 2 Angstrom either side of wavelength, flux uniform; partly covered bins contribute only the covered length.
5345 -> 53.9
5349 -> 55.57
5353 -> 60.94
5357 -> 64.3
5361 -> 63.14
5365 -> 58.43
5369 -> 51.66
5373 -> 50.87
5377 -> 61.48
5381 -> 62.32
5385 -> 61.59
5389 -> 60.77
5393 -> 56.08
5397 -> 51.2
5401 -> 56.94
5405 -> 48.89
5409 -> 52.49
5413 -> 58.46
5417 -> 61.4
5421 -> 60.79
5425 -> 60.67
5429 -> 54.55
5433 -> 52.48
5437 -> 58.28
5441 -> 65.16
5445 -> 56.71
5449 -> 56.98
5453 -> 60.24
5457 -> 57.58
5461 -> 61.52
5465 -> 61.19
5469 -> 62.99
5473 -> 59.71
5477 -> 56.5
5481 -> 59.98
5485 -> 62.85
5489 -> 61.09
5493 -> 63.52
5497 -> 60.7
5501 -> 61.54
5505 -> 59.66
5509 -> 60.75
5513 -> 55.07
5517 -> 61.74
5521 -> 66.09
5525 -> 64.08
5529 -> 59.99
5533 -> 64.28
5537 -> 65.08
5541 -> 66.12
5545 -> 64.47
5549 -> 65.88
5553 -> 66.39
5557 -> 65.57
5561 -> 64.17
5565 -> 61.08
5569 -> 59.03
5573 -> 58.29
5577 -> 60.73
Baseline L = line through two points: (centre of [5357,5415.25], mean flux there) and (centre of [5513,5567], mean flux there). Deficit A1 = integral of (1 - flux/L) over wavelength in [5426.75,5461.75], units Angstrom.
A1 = 0.9 Angstrom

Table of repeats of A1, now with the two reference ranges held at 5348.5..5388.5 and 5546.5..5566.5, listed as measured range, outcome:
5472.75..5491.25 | 0.72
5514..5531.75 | 0.32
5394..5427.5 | 2.30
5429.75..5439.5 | 0.86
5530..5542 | -0.10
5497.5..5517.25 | 1.13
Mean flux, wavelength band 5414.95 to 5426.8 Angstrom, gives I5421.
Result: 60.9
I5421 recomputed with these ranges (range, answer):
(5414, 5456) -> 58.7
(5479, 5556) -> 62.6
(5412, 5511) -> 59.8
